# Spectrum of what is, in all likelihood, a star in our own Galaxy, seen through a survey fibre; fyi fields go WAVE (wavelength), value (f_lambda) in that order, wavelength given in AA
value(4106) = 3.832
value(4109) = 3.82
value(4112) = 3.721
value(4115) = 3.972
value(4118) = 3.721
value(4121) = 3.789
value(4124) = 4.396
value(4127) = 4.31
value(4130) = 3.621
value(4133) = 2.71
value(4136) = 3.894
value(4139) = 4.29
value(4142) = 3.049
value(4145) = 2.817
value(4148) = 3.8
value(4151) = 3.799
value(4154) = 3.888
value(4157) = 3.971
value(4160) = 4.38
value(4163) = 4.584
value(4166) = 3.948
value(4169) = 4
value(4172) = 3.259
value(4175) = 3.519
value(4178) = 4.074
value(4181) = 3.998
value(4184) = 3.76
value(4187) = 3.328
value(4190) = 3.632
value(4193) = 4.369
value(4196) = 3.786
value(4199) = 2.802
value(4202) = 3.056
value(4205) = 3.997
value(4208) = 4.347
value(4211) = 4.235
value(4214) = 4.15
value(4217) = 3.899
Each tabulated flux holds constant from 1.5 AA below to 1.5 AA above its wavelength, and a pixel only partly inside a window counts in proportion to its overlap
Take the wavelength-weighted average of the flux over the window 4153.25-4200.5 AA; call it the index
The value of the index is 3.83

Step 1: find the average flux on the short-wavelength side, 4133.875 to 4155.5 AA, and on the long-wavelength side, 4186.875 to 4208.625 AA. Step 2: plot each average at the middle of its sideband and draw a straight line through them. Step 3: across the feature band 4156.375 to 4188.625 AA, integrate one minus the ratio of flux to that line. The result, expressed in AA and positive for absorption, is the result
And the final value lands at -2.2 AA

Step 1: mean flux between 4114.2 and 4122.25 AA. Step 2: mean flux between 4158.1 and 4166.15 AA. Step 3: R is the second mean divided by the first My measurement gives 1.14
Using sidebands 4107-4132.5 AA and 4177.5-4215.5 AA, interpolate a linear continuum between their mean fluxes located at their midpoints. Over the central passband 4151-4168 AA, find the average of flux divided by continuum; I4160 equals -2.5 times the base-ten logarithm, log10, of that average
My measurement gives -0.08 mag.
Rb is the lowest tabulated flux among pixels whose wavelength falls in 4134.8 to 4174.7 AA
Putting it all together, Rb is 2.817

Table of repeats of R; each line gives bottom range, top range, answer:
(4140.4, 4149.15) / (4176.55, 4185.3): 1.23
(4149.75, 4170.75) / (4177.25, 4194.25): 0.94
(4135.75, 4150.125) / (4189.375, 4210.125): 1.05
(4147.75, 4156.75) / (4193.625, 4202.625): 0.87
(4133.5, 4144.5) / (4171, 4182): 1.04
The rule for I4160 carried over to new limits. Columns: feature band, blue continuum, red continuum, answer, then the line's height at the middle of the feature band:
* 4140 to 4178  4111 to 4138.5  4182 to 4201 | -0.02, 3.71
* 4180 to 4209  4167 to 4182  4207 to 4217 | 0.08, 3.99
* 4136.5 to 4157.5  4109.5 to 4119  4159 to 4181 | 0.07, 3.9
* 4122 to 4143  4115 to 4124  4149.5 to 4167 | 0.05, 3.97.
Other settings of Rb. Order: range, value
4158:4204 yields 2.802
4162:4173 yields 3.259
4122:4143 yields 2.71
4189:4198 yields 3.632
